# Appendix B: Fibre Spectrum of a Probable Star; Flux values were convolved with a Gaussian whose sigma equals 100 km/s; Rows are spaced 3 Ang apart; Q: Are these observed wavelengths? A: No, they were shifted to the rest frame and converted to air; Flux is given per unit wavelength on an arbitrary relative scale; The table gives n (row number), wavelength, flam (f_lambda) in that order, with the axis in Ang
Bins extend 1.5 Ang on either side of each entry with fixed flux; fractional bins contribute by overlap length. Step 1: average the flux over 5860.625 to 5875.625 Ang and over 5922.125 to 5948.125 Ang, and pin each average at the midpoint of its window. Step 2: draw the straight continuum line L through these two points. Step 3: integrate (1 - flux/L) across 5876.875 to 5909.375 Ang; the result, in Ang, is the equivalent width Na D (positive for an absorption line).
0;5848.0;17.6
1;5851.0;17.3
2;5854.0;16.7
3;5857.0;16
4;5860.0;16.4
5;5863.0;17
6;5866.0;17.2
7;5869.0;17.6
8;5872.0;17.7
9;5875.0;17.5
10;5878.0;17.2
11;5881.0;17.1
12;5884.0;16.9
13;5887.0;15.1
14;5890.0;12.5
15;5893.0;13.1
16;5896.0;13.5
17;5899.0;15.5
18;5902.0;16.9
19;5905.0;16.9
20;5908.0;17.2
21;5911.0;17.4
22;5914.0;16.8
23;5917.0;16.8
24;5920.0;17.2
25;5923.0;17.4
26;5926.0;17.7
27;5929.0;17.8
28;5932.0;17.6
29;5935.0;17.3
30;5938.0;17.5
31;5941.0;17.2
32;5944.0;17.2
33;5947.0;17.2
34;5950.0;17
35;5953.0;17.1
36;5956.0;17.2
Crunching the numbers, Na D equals 3.3 Ang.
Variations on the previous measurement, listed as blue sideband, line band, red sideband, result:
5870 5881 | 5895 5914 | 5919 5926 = 1.15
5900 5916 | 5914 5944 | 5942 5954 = -0.51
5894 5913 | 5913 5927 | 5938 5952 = -0.51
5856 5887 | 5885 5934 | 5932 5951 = 2.61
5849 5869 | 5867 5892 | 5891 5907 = -0.61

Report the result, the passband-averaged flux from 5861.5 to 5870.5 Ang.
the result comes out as 17.3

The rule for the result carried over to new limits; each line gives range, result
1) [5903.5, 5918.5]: 17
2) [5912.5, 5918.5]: 16.8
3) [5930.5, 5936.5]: 17.5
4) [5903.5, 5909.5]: 17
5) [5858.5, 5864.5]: 16.7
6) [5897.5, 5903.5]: 16.2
